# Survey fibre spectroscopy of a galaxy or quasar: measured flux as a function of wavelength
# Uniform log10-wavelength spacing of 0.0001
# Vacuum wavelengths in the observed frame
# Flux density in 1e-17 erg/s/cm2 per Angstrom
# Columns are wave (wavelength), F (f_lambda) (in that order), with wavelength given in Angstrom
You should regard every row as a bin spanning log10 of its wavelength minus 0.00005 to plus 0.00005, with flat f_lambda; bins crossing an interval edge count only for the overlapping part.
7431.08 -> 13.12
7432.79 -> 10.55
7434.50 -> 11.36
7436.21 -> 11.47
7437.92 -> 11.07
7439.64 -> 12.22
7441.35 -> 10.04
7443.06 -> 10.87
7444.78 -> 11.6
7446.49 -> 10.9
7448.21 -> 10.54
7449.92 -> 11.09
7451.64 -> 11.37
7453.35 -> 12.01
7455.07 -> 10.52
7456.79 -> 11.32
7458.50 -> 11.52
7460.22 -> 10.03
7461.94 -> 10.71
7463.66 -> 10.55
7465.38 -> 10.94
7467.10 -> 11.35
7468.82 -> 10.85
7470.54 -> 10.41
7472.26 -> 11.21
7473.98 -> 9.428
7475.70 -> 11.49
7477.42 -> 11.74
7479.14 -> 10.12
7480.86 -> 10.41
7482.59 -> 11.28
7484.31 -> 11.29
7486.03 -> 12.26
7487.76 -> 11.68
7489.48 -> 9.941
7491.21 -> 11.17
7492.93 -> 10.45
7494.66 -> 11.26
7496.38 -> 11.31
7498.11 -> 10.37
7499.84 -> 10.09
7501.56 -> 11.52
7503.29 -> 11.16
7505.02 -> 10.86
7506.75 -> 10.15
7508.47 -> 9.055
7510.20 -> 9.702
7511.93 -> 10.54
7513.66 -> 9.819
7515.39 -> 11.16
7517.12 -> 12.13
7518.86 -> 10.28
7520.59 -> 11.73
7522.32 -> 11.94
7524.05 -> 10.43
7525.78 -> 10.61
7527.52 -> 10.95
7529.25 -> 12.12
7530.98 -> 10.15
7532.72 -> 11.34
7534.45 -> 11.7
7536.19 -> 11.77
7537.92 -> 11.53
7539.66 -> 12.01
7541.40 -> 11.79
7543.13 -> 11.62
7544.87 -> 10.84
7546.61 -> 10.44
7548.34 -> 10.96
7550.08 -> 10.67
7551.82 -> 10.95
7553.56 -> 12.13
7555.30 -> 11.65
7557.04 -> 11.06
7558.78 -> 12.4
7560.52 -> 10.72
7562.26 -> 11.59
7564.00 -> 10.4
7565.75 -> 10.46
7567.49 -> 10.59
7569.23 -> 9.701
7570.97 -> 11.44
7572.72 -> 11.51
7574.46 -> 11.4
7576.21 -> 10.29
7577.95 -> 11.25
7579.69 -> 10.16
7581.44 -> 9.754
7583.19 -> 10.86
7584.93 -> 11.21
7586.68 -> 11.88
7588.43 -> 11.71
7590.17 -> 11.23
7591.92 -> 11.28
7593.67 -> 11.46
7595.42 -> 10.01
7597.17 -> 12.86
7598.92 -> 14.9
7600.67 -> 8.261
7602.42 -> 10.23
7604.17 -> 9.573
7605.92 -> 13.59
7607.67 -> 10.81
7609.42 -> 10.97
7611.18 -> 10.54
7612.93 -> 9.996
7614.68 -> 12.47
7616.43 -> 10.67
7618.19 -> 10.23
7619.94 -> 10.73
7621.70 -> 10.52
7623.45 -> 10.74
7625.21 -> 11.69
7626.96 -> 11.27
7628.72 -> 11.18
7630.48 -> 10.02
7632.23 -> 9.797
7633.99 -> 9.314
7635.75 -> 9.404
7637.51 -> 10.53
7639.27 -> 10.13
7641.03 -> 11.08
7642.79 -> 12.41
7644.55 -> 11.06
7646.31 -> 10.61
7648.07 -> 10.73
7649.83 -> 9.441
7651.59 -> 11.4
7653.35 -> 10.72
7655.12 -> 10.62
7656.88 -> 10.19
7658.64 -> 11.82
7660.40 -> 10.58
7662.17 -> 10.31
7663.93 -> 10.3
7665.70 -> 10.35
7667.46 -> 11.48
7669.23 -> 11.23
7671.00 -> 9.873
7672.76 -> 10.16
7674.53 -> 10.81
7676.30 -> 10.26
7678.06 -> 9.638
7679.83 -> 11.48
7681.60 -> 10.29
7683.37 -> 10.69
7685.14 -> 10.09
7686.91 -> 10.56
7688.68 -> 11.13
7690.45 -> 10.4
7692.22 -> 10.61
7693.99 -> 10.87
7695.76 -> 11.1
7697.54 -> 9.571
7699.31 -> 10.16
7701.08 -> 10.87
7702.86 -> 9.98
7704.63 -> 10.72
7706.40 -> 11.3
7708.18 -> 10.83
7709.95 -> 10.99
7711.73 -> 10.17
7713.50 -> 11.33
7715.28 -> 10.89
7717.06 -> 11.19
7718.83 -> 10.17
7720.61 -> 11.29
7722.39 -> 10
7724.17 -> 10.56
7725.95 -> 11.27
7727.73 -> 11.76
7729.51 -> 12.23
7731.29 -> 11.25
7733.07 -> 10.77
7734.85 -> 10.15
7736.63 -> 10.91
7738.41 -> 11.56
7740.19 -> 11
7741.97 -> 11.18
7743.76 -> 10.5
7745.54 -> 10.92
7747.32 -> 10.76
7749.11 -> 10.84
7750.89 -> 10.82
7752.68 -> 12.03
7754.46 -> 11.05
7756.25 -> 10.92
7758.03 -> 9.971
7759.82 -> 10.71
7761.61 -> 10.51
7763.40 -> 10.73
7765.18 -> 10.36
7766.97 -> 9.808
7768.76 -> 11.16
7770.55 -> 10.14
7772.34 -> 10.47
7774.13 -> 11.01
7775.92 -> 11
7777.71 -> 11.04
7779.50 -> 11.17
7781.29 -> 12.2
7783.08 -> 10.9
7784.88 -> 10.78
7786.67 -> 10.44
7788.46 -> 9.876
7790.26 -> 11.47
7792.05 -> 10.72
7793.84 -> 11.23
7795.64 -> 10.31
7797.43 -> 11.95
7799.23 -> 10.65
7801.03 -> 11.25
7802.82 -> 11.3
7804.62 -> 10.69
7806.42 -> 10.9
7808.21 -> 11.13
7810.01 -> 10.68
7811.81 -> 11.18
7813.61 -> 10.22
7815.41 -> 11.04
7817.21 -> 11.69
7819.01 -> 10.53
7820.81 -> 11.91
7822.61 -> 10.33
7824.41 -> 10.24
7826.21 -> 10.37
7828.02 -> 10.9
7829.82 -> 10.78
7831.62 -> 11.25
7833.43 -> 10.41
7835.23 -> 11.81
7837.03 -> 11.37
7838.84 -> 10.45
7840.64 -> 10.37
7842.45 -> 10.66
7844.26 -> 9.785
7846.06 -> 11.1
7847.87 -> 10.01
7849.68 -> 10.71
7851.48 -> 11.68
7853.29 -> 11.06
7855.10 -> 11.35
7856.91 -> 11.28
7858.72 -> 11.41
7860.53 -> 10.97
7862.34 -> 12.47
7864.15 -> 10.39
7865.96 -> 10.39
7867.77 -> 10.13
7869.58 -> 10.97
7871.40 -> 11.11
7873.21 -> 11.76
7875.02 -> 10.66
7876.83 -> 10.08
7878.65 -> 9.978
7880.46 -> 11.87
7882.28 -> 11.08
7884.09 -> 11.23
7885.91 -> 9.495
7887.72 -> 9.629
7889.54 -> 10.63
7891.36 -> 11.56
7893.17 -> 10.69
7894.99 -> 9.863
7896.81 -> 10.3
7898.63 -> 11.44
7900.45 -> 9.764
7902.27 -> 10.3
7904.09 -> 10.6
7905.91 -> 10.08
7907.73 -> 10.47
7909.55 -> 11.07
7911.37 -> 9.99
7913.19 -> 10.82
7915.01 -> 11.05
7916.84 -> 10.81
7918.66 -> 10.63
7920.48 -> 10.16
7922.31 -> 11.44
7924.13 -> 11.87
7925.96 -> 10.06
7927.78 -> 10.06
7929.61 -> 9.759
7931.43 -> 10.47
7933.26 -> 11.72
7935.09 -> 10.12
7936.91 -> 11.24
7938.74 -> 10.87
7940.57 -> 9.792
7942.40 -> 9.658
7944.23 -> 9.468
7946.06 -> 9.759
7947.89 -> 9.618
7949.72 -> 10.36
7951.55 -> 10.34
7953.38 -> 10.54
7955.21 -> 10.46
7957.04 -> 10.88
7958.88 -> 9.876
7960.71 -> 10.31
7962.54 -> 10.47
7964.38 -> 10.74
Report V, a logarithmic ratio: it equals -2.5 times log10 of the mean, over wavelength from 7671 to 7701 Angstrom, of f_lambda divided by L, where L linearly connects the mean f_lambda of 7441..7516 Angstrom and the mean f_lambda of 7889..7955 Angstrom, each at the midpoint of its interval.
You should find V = 0.02 mag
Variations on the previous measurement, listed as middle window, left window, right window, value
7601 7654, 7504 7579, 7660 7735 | 0.01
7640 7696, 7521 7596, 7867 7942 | 0.03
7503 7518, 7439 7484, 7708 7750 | 0.05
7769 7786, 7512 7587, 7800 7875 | 0.00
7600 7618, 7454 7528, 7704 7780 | 0.01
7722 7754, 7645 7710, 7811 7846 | -0.04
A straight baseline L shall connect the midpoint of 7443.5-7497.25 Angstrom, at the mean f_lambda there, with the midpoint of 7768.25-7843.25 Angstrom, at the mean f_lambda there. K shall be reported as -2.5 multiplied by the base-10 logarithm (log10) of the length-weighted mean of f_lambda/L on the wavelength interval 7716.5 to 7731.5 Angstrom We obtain -0.01 mag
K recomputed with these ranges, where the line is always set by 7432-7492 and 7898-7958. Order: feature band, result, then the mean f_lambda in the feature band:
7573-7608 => -0.03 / 11.1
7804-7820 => -0.03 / 10.9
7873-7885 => -0.04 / 10.9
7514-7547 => -0.03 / 11.3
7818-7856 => -0.02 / 10.8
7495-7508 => 0.02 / 10.8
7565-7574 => 0.01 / 10.8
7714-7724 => 0.00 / 10.7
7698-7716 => 0.00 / 10.7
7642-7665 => 0.00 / 10.8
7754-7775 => 0.01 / 10.6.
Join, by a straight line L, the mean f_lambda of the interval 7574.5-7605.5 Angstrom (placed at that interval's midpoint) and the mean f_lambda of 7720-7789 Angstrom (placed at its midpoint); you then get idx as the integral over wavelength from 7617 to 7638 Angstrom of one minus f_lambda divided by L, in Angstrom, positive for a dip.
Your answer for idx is 1.1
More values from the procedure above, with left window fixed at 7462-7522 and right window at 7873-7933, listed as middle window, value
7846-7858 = -0.46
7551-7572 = -0.60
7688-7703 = 0.24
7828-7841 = -0.38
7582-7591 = -0.46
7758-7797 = -0.35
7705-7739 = -0.88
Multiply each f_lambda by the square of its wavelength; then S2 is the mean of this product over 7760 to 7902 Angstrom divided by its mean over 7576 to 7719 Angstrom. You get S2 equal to 1.05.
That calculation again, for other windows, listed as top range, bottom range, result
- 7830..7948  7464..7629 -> 1.06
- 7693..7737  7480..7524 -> 1.05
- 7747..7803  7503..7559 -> 1.05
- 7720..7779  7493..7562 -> 1.04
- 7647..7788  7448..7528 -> 1.05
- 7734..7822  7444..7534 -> 1.08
